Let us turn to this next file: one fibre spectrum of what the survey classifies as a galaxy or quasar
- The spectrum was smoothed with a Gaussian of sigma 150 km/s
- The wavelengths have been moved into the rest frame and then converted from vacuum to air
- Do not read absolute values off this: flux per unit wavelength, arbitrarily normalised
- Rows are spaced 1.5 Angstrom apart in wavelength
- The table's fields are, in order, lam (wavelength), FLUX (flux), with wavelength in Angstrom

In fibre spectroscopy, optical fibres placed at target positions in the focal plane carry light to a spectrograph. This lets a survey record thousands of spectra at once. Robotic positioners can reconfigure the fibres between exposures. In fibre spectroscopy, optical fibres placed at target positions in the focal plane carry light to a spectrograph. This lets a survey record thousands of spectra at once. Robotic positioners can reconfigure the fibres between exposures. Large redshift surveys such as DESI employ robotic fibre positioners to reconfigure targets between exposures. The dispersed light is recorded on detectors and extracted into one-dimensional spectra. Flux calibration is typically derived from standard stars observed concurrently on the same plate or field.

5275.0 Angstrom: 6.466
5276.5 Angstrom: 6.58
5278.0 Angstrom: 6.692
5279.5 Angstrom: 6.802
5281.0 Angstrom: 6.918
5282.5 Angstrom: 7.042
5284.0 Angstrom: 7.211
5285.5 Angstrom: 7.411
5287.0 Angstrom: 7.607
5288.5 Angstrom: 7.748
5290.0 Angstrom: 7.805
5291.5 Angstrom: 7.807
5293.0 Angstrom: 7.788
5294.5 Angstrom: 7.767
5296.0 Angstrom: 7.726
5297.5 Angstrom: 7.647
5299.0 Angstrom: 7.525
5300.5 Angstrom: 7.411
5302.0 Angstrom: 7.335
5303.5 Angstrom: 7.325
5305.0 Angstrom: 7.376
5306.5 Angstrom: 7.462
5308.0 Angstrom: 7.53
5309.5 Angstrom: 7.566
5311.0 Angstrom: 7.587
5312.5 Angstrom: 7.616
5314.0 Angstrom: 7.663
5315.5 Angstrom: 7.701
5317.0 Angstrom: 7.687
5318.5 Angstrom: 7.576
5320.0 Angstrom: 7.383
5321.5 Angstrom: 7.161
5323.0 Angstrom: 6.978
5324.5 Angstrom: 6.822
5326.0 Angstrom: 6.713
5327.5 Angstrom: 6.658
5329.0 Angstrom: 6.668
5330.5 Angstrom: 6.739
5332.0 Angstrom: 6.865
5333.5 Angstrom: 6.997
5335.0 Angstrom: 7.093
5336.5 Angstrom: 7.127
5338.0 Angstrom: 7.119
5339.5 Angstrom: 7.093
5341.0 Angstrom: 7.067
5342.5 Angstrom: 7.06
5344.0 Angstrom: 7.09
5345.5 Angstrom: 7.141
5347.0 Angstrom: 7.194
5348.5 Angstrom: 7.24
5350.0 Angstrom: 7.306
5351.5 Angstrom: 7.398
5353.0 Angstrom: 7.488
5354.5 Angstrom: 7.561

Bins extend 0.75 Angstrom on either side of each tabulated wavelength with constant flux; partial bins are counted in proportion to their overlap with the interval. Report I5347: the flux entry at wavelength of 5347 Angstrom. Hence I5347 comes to 7.194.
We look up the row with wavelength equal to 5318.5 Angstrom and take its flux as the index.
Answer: 7.576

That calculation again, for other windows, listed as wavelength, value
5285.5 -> 7.411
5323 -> 6.978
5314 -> 7.663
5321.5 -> 7.161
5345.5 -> 7.141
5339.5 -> 7.093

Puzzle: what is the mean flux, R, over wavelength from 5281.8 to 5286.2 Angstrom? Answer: 7.22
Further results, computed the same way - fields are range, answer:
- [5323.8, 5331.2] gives 6.72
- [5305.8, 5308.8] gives 7.5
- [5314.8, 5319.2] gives 7.66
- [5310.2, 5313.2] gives 7.6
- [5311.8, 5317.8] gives 7.67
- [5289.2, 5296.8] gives 7.78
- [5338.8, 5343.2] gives 7.07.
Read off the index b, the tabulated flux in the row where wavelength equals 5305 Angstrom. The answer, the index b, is 7.376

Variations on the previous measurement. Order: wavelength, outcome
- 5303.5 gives 7.325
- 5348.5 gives 7.24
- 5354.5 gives 7.561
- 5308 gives 7.53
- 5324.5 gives 6.822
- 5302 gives 7.335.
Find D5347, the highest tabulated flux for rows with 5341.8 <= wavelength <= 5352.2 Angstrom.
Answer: 7.398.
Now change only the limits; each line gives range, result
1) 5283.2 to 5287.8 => 7.607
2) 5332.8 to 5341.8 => 7.127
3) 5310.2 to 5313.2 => 7.616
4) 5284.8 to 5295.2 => 7.807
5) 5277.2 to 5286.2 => 7.411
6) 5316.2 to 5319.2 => 7.687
